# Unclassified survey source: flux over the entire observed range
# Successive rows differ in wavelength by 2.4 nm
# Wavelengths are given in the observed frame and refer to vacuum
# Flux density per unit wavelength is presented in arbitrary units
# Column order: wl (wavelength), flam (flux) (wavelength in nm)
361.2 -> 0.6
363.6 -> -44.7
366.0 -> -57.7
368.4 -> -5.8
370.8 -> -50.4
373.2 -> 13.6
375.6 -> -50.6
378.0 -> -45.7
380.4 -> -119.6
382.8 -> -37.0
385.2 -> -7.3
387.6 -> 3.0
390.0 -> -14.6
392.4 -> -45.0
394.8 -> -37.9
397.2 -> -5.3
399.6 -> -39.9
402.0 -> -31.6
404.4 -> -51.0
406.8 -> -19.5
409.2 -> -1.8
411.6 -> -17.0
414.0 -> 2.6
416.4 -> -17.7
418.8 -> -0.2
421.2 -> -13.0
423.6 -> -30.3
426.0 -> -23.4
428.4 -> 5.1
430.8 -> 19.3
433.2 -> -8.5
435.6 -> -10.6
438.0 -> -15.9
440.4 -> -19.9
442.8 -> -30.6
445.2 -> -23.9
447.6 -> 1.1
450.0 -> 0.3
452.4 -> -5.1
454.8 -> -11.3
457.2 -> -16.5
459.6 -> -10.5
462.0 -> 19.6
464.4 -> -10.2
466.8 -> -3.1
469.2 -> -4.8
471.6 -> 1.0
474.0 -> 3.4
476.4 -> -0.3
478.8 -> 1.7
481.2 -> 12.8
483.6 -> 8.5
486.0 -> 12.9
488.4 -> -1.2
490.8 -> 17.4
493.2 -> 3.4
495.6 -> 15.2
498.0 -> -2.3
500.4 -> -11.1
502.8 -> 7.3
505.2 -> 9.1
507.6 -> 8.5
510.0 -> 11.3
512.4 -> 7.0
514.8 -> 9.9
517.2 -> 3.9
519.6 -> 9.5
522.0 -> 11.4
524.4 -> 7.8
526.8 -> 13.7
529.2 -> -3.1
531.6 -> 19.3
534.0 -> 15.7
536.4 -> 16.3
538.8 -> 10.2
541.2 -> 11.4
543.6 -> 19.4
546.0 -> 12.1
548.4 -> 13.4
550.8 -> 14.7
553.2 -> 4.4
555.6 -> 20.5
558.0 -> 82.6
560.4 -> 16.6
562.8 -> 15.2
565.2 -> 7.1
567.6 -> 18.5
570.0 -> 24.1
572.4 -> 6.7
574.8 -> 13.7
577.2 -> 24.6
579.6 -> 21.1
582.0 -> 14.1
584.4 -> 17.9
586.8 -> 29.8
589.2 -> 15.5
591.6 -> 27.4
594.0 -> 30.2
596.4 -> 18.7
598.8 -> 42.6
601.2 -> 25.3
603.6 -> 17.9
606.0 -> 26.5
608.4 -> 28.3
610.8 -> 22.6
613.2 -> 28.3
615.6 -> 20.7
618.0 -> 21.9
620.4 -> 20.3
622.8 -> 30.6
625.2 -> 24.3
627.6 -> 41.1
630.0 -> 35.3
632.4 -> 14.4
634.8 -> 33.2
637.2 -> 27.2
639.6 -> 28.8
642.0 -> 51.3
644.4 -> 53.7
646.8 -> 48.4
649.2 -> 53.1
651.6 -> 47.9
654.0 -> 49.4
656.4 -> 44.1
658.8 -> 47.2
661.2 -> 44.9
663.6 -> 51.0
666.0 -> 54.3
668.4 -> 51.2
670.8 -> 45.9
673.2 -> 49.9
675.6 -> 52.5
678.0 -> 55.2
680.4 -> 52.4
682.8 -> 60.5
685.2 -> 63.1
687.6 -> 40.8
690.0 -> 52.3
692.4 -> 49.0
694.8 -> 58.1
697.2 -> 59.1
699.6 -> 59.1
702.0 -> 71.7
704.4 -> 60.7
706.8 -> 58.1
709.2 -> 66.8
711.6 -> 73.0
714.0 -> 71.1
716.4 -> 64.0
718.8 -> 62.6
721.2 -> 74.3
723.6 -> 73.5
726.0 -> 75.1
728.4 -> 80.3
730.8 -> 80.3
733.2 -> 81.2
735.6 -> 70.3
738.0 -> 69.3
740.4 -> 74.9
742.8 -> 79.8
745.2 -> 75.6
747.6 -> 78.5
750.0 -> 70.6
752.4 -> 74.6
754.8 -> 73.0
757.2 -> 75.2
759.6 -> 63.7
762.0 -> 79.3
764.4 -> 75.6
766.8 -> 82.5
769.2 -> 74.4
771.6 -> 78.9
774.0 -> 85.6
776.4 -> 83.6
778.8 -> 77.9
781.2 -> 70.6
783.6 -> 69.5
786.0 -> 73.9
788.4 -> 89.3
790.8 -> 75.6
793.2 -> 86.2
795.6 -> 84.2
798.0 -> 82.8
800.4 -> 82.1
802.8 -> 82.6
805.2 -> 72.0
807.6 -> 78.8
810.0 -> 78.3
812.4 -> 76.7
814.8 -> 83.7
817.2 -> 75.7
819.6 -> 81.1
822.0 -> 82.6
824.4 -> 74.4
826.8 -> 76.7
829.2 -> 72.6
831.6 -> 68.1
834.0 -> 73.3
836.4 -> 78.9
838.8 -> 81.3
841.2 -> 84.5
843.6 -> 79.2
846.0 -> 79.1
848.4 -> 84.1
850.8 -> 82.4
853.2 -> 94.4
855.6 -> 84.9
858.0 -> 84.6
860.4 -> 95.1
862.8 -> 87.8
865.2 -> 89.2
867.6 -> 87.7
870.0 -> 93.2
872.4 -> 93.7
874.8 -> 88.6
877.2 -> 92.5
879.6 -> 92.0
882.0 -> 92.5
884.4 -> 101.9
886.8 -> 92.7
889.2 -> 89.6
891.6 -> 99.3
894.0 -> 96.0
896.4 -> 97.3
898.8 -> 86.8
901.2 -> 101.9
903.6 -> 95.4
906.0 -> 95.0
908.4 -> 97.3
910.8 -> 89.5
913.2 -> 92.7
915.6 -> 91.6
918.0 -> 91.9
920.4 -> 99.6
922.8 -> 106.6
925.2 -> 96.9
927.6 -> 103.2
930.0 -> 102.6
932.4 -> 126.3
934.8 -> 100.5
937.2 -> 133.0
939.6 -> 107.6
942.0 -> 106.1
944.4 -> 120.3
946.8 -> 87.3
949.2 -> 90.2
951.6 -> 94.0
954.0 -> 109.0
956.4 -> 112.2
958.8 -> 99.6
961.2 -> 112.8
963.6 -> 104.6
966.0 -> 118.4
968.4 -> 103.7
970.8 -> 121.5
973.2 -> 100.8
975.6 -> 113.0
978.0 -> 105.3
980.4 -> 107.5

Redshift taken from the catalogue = 0.607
